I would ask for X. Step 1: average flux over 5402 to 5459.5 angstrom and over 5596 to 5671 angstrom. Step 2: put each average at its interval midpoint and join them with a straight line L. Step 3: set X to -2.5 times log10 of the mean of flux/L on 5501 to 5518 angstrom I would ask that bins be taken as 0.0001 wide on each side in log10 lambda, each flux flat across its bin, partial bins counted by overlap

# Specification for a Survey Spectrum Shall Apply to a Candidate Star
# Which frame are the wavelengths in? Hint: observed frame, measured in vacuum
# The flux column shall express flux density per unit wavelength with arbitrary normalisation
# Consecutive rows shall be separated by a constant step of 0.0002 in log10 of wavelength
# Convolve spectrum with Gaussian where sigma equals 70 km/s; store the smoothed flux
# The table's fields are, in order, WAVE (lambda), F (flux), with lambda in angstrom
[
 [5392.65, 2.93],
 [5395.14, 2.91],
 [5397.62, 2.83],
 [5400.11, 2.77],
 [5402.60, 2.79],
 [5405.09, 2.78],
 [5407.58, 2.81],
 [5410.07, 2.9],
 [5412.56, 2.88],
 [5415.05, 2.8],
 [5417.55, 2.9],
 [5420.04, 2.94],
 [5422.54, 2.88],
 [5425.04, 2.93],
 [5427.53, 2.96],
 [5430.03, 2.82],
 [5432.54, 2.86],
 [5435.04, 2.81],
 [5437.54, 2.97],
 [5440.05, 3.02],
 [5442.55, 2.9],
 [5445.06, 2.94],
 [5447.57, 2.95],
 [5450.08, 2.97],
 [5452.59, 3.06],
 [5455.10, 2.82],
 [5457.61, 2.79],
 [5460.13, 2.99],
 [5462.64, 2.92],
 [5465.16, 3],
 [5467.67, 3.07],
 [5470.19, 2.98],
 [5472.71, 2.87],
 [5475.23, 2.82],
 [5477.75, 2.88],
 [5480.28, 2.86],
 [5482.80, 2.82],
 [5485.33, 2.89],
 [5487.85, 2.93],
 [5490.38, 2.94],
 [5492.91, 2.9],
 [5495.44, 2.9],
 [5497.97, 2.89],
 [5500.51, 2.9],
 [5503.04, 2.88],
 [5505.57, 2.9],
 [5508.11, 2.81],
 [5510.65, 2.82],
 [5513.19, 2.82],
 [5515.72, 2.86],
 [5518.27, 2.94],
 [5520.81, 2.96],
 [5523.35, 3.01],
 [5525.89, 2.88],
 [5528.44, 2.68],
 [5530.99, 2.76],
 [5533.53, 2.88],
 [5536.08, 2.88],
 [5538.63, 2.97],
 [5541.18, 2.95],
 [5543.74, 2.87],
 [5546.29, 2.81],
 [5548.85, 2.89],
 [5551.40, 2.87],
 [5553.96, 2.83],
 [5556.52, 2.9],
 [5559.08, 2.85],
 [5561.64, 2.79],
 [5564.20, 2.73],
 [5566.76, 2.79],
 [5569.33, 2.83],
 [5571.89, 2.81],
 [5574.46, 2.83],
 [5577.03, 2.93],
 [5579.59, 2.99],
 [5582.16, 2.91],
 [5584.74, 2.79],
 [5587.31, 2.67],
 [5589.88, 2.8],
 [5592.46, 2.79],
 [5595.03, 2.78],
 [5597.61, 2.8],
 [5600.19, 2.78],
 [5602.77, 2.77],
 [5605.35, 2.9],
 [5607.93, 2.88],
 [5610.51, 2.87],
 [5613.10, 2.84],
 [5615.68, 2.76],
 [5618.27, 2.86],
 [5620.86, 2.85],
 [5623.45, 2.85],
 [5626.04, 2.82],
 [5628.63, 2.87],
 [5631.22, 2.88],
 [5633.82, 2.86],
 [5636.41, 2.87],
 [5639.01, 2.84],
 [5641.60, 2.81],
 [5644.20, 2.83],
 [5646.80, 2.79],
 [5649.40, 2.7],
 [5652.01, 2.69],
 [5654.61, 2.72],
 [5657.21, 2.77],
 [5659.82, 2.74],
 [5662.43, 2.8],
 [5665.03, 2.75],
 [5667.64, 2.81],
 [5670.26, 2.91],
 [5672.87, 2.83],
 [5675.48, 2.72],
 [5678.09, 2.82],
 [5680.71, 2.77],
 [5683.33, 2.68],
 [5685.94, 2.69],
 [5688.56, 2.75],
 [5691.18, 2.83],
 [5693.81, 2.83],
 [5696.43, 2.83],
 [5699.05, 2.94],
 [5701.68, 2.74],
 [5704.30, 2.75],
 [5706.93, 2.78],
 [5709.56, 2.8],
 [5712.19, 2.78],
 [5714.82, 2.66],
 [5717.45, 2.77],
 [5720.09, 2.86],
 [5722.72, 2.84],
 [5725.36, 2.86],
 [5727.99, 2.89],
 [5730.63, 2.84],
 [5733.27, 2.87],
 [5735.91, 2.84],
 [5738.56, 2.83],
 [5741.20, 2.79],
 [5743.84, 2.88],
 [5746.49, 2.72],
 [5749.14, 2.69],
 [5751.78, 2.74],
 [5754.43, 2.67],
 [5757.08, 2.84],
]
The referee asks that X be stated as 0.002 mag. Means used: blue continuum 2.89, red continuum 2.81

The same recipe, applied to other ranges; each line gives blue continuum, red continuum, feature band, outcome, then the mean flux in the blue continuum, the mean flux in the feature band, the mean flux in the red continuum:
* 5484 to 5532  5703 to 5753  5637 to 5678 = 0.016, 2.88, 2.78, 2.8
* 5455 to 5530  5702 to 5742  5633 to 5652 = 0.013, 2.89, 2.8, 2.81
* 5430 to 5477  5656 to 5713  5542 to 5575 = 0.012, 2.93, 2.83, 2.79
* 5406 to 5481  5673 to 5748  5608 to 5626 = -0.001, 2.91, 2.84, 2.8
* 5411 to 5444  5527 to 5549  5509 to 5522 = -0.006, 2.9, 2.88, 2.85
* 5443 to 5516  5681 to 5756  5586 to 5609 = 0.020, 2.9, 2.8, 2.79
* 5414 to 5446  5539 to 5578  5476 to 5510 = -0.003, 2.9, 2.88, 2.85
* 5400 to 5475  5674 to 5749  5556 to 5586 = 0.003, 2.9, 2.84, 2.8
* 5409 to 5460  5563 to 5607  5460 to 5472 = -0.037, 2.91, 2.99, 2.82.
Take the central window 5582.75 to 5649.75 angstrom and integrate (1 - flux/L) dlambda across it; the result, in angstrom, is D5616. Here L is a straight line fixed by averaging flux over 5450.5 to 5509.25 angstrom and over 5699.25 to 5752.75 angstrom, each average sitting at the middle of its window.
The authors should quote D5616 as 0.6 angstrom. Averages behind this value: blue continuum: 2.91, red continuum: 2.8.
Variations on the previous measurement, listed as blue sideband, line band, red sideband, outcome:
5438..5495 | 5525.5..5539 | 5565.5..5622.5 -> 0.21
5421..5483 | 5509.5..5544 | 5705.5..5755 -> 0.09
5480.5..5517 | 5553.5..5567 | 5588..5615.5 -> 0.11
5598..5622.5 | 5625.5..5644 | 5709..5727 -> -0.16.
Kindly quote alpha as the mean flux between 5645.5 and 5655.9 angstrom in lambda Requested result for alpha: 2.72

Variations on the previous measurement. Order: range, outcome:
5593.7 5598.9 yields 2.79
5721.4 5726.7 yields 2.85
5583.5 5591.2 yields 2.75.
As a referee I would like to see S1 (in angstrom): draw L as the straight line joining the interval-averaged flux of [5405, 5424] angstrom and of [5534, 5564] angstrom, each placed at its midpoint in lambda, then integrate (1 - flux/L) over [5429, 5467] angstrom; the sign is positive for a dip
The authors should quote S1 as -0.76 angstrom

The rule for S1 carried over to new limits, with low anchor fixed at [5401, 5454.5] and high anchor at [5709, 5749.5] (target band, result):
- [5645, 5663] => 0.6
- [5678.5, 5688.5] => 0.3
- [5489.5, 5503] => -0.1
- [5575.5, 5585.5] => -0.2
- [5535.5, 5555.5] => -0.1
